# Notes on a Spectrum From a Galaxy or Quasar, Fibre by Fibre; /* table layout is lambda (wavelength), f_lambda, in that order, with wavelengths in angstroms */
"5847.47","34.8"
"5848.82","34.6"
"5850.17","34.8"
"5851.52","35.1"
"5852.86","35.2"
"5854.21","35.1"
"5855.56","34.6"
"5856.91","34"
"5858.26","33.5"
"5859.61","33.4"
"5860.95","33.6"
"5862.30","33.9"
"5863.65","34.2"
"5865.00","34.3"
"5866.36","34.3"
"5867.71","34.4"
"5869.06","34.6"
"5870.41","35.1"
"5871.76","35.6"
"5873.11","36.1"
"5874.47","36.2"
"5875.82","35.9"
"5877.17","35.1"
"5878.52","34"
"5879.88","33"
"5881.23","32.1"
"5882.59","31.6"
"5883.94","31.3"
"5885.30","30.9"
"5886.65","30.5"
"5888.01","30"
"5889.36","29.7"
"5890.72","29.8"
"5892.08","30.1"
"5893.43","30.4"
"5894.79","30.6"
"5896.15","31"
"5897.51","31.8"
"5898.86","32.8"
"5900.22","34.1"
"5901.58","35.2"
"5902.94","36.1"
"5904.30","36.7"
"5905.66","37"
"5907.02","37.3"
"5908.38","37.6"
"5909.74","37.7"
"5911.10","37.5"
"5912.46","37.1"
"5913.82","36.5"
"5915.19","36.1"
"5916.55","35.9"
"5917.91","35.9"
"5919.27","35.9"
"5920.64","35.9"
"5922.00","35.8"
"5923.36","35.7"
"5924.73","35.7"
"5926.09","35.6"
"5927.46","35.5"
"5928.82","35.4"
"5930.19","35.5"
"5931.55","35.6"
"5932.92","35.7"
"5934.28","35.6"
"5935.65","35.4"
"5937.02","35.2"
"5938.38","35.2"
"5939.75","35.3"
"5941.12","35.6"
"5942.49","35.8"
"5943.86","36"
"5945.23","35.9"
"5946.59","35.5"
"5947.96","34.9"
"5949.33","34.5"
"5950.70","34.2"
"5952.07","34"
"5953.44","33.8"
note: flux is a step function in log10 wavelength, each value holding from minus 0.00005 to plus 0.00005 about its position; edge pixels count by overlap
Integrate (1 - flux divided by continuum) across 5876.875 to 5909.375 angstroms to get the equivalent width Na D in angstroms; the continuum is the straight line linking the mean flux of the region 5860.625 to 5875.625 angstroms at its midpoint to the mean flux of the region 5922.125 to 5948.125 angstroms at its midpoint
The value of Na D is 2.0 angstroms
